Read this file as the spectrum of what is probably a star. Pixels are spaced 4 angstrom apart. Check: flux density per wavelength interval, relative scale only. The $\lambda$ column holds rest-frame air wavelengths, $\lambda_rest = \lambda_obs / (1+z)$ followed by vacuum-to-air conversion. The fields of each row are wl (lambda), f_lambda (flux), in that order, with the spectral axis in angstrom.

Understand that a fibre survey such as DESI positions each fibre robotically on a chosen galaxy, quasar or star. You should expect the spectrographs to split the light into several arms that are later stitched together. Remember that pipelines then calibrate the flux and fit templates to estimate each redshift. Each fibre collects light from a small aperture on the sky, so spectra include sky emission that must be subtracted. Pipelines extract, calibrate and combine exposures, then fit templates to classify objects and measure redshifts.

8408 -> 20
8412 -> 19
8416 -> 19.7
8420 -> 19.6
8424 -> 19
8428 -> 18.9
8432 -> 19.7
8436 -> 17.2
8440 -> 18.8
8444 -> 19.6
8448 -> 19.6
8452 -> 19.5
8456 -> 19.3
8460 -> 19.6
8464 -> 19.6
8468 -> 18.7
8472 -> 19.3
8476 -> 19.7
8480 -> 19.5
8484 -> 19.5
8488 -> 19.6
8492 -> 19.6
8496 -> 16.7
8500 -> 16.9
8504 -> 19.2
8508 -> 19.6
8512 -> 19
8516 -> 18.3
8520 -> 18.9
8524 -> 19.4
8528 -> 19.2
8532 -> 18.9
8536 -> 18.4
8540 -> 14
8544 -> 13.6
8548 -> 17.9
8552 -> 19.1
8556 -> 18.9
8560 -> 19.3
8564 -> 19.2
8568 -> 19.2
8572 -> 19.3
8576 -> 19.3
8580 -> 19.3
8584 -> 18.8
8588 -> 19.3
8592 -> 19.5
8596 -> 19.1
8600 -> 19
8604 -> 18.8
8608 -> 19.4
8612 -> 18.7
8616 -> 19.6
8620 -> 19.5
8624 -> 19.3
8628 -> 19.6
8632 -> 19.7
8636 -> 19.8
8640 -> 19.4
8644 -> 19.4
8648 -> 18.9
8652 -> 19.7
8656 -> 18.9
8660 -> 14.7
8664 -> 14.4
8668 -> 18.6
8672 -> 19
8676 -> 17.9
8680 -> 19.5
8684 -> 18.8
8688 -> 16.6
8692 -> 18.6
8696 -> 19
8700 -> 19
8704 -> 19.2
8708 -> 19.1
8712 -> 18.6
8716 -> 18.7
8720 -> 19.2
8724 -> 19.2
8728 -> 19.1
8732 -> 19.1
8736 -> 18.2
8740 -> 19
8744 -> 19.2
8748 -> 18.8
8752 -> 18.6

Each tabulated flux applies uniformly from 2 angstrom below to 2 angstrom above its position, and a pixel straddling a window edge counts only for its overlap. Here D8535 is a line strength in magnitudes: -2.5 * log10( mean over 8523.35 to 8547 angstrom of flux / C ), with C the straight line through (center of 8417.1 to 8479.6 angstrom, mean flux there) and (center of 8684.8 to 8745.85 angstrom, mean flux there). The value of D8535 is 0.116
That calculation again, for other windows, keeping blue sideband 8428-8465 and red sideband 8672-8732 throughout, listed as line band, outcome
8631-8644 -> -0.04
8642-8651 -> -0.02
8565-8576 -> -0.02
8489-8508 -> 0.04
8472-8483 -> -0.02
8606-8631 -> -0.03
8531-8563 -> 0.09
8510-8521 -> 0.02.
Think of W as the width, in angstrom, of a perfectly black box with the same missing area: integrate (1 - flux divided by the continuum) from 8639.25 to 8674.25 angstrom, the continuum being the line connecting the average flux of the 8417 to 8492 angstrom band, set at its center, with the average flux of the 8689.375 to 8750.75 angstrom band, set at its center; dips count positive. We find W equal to 1.7 angstrom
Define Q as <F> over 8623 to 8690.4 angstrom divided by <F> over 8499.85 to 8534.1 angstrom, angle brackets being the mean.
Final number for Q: 1.0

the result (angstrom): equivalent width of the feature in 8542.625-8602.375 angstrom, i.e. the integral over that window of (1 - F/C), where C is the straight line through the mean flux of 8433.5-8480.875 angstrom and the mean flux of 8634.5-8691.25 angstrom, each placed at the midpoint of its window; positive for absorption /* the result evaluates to -0.4 angstrom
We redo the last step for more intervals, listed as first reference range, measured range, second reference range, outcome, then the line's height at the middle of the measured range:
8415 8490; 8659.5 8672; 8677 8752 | 1.6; 18.9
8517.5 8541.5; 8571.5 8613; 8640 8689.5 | -2.2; 18.2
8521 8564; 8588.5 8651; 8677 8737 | -3.3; 18.3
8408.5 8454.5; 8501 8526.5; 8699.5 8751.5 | 0.2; 19.1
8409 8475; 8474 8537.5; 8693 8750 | 0.8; 19.2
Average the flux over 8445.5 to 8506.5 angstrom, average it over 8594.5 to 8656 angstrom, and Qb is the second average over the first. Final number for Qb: 1.0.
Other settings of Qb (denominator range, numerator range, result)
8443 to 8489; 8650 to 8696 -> 0.92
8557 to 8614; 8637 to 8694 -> 0.95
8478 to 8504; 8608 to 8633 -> 1.04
